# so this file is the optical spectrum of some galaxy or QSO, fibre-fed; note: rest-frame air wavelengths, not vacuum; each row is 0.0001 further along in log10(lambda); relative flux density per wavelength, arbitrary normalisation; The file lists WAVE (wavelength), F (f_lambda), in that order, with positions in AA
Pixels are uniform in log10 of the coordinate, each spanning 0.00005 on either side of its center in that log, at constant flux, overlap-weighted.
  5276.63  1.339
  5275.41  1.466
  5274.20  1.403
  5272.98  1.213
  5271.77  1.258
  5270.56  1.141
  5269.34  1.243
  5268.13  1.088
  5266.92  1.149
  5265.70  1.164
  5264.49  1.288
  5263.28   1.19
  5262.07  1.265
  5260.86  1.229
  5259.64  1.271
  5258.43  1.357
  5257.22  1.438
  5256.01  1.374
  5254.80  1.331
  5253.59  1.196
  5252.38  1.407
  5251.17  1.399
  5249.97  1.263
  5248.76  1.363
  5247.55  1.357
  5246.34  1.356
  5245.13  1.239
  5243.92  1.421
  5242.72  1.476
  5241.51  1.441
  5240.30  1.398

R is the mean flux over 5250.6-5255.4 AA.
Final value 1.33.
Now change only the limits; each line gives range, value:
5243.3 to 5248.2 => 1.34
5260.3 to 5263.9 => 1.23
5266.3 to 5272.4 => 1.18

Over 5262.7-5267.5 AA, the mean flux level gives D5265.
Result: 1.2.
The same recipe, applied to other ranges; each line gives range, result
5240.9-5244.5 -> 1.45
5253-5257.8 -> 1.33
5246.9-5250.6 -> 1.33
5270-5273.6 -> 1.21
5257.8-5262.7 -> 1.28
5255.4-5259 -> 1.39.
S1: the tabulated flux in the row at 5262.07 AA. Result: 1.265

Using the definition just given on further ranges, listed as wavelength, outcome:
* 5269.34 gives 1.243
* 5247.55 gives 1.357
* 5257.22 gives 1.438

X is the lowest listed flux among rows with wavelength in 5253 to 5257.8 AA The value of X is 1.196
